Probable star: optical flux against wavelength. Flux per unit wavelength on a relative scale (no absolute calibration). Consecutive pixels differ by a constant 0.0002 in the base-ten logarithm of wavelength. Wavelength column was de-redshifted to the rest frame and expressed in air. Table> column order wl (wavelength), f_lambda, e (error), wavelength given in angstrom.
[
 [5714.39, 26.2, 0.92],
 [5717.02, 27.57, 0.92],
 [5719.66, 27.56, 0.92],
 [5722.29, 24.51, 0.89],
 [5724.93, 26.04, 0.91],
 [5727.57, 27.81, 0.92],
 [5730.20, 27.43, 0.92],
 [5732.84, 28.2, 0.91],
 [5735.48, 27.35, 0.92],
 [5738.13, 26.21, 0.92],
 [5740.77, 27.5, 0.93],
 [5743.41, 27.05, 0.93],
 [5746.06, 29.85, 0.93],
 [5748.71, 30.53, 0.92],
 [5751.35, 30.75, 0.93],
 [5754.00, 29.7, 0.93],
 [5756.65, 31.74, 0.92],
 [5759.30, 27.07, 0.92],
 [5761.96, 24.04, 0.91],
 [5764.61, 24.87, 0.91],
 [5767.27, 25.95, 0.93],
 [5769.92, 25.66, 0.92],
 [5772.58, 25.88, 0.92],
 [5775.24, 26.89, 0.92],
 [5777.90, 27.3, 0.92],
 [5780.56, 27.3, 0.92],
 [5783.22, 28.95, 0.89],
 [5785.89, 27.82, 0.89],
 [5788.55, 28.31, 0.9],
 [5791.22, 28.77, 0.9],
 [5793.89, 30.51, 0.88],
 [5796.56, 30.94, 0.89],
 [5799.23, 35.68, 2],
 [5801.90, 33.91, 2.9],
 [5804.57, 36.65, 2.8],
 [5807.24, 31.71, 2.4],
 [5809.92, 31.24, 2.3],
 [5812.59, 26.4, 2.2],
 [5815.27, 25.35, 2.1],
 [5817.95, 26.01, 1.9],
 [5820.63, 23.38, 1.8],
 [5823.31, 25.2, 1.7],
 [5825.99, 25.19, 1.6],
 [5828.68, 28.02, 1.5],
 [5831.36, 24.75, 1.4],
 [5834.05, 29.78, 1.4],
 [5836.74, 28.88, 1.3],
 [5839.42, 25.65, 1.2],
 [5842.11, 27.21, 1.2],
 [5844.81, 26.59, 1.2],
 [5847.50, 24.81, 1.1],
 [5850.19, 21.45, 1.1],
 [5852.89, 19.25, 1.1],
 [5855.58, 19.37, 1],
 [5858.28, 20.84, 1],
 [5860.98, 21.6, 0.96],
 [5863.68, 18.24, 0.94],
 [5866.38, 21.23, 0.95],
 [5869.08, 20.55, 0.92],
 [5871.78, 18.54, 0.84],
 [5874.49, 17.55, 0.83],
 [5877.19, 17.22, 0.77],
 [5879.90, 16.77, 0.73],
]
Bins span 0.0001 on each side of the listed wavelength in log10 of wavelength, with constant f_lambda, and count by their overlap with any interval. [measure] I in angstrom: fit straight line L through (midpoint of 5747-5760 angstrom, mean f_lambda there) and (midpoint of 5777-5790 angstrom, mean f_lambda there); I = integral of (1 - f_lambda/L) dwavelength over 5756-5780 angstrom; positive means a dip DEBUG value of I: 2.1 angstrom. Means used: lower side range 30.1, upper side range 28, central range 26.5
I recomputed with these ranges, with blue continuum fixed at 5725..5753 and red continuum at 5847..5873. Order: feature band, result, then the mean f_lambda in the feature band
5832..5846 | -3.6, 27.5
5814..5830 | -1.8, 25.5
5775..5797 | -2.9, 28.5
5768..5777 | 0.0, 26.2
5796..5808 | -4.9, 34.1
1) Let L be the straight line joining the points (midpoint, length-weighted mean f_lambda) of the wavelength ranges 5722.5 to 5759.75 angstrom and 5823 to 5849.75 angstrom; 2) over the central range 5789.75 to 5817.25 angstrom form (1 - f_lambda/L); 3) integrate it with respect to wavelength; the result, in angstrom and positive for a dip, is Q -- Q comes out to -3.9 angstrom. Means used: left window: 28.3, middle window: 31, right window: 26.5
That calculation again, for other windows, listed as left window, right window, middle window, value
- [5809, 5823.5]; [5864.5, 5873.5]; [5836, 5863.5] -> -1.16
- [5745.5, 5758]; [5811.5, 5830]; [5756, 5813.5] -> -1.87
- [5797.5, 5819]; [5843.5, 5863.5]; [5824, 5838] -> -0.51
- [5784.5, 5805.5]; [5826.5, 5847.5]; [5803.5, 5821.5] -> 0.60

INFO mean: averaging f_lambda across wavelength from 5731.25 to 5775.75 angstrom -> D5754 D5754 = 27.6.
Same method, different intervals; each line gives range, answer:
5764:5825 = 28.5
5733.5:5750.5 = 28.2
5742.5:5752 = 29.6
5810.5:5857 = 25.2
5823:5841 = 26.9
